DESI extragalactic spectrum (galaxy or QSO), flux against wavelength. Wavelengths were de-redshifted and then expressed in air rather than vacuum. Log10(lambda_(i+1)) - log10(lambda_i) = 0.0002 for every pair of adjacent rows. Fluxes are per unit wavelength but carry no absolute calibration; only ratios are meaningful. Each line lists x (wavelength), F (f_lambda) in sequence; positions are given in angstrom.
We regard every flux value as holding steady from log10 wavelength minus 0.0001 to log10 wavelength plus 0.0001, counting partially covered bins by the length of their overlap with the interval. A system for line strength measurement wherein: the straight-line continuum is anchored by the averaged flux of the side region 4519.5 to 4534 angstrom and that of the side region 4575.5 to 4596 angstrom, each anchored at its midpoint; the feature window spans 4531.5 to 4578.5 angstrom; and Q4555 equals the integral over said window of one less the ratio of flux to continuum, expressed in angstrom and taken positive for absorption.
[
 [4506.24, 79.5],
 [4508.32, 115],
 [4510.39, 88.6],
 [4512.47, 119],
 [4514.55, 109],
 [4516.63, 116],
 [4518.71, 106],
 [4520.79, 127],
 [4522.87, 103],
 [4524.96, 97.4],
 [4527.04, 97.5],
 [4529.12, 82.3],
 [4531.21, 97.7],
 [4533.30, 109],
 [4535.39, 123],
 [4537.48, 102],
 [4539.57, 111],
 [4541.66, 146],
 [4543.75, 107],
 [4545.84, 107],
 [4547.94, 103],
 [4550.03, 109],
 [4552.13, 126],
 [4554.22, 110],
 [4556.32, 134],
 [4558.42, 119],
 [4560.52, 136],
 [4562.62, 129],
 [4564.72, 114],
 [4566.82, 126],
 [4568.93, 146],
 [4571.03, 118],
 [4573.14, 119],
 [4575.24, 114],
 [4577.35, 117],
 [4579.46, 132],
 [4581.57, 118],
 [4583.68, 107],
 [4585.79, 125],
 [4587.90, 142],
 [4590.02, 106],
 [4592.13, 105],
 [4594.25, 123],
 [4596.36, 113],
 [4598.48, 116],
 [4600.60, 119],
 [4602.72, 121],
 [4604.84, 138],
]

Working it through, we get -3.8 angstrom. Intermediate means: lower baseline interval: 102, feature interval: 119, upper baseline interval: 119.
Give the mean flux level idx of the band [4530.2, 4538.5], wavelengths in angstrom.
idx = 108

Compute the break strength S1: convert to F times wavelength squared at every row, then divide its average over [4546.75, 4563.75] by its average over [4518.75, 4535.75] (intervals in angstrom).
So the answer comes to 1.18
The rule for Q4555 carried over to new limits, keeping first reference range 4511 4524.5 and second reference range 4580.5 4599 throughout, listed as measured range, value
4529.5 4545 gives 0.1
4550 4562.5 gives -1.0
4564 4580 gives -1.0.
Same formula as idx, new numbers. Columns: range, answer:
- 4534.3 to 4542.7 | 120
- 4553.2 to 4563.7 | 126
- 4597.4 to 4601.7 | 117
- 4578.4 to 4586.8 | 120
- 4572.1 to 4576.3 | 117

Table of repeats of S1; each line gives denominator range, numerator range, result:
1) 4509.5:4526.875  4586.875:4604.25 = 1.14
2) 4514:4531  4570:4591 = 1.18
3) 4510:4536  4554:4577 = 1.20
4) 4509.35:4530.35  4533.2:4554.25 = 1.11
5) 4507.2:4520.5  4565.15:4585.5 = 1.14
